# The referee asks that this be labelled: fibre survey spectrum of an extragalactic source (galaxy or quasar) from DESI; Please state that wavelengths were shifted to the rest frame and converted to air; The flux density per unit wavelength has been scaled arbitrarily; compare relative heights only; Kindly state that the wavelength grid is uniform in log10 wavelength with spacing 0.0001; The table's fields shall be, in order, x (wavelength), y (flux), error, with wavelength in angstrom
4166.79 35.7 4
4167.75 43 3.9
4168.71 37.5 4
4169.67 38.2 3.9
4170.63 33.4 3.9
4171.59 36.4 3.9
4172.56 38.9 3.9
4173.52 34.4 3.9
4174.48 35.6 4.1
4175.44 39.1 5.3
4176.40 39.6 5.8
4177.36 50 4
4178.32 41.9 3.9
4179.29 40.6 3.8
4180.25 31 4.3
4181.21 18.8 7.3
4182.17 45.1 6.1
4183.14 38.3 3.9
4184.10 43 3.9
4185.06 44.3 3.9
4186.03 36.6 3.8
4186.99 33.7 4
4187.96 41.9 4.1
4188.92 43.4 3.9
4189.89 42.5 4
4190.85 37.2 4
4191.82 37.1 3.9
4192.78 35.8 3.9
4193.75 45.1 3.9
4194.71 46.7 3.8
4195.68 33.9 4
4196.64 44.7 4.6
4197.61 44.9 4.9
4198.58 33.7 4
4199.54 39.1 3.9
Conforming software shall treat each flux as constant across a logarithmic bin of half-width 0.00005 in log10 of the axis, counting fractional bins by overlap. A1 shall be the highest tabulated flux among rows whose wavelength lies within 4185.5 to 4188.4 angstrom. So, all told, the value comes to 41.9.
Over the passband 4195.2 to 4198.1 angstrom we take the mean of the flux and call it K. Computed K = 41.2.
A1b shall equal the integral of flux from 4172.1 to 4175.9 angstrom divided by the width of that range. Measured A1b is 37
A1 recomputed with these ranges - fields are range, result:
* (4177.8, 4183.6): 45.1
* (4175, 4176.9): 39.6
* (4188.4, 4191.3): 43.4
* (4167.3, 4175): 43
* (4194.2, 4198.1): 46.7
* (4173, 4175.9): 39.1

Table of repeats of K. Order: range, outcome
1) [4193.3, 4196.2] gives 42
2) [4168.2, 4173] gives 36.8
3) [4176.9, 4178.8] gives 46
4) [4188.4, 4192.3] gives 40.1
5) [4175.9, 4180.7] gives 40.7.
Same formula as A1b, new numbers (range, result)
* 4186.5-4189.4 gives 39.7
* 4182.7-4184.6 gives 40.9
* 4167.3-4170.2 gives 39.4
